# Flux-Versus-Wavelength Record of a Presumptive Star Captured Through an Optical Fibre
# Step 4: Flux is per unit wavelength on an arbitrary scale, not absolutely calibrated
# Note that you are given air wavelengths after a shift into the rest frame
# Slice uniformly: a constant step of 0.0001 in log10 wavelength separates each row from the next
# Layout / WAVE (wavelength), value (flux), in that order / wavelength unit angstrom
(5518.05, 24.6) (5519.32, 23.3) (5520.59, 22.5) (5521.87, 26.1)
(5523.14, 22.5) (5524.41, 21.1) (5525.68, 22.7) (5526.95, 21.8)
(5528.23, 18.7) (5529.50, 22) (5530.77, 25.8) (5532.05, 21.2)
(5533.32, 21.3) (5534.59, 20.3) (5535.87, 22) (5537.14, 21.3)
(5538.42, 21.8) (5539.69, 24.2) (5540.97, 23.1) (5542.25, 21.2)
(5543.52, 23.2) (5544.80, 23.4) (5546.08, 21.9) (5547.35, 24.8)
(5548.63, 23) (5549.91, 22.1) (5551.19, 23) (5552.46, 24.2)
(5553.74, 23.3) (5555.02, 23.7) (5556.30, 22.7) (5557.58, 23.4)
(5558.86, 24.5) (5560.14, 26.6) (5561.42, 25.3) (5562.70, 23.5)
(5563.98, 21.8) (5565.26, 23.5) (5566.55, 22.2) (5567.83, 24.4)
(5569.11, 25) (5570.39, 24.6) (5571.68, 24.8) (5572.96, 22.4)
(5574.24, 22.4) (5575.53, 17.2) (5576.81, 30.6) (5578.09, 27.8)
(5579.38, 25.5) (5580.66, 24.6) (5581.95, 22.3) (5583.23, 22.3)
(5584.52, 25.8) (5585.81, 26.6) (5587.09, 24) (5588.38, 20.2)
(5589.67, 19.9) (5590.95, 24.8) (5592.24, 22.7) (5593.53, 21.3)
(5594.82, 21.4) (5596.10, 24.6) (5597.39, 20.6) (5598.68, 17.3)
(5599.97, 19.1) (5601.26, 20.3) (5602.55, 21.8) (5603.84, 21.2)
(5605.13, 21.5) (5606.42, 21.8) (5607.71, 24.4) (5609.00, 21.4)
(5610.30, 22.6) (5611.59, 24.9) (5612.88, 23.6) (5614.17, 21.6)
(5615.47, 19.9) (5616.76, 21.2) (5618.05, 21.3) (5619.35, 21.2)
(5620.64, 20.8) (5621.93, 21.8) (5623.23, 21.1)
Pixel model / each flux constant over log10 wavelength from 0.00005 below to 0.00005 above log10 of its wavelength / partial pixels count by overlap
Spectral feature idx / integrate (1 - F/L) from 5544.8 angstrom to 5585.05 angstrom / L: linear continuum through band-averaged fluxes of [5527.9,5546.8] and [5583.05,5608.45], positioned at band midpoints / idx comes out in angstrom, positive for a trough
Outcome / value -3.1 angstrom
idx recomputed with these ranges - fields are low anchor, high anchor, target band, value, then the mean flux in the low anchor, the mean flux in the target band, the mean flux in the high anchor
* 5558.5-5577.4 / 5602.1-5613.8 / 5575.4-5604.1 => 0.48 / 23.9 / 22.8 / 22.6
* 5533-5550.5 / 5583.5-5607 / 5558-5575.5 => -1.17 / 22.4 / 23.7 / 21.9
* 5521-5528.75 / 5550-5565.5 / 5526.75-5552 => 0.61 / 22.2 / 22.3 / 23.7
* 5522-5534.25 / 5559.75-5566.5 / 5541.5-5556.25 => 0.04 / 22.1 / 23.1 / 23.9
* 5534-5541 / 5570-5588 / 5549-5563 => -0.49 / 22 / 23.8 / 24.3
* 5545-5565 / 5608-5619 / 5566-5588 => -1.15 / 23.6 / 24.2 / 22.1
